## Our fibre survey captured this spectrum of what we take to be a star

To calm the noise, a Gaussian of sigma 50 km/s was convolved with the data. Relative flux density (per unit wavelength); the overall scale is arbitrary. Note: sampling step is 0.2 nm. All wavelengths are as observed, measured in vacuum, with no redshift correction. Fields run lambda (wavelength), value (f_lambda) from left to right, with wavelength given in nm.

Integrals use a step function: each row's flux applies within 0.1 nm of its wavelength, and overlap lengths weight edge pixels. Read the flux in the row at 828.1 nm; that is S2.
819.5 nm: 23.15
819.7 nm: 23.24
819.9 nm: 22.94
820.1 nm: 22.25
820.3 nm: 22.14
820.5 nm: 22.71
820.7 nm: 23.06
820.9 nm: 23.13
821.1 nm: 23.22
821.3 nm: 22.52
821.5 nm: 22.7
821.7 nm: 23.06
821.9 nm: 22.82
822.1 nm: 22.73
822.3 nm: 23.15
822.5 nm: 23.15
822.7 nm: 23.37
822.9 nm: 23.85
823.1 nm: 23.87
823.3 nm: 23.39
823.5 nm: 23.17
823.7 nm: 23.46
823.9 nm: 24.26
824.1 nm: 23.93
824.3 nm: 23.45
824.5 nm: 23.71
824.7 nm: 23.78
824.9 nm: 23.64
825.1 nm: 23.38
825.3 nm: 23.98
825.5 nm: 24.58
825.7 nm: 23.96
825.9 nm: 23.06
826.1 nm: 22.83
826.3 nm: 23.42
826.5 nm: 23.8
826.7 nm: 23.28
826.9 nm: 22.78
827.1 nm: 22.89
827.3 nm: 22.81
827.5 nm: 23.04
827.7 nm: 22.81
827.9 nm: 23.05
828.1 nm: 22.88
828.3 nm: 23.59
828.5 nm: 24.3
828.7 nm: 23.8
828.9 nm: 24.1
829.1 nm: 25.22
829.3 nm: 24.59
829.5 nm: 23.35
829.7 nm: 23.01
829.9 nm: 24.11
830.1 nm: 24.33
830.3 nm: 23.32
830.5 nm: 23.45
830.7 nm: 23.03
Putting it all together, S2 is 22.88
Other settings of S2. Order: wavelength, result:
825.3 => 23.98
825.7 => 23.96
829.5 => 23.35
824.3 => 23.45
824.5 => 23.71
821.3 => 22.52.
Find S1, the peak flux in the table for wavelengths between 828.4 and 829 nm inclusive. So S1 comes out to 24.3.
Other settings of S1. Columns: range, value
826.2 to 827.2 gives 23.8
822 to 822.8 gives 23.37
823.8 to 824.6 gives 24.26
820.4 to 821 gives 23.13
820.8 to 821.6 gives 23.22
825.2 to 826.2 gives 24.58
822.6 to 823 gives 23.85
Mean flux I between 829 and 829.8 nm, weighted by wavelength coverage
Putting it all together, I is 24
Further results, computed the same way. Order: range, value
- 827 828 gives 22.9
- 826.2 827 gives 23.3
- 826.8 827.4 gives 22.8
